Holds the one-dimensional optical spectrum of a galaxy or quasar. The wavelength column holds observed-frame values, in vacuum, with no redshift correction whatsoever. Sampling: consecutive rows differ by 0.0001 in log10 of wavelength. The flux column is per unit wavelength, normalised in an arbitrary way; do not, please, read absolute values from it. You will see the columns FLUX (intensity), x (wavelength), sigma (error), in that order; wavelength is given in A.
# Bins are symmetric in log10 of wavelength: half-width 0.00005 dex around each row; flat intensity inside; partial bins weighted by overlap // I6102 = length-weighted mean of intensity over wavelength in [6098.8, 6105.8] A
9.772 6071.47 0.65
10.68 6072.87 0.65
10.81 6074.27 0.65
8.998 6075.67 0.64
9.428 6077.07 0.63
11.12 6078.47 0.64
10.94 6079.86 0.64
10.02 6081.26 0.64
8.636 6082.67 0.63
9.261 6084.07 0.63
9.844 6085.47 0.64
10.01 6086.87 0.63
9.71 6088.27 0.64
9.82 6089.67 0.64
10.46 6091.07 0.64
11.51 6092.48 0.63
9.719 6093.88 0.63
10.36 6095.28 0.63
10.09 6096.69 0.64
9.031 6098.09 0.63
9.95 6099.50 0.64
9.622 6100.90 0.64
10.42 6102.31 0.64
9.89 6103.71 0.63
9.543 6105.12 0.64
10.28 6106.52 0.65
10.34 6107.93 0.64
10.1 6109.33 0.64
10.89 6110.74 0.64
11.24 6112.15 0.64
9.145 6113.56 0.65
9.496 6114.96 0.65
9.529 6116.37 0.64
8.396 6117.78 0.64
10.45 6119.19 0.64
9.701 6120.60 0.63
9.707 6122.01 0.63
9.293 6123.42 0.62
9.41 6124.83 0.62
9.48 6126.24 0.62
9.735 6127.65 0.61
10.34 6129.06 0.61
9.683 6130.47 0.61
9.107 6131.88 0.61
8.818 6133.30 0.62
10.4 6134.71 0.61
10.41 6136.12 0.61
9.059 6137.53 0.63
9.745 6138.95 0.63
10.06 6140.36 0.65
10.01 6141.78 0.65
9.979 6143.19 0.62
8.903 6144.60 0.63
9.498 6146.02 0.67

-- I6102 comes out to 9.89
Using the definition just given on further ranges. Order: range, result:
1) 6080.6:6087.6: 9.55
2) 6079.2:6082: 10.4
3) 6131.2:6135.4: 9.43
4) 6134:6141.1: 9.93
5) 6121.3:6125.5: 9.47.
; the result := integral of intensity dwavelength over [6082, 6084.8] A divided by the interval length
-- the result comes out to 8.97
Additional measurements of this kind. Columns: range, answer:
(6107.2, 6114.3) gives 10.3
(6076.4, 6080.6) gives 10.5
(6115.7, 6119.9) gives 9.45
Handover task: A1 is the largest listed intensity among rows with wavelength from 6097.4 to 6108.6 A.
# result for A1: 10.42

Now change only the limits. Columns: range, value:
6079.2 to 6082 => 10.94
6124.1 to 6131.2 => 10.34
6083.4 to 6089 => 10.01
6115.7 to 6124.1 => 10.45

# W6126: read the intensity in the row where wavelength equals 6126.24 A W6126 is 9.48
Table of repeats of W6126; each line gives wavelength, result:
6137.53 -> 9.059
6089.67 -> 9.82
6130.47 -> 9.683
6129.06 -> 10.34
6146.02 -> 9.498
